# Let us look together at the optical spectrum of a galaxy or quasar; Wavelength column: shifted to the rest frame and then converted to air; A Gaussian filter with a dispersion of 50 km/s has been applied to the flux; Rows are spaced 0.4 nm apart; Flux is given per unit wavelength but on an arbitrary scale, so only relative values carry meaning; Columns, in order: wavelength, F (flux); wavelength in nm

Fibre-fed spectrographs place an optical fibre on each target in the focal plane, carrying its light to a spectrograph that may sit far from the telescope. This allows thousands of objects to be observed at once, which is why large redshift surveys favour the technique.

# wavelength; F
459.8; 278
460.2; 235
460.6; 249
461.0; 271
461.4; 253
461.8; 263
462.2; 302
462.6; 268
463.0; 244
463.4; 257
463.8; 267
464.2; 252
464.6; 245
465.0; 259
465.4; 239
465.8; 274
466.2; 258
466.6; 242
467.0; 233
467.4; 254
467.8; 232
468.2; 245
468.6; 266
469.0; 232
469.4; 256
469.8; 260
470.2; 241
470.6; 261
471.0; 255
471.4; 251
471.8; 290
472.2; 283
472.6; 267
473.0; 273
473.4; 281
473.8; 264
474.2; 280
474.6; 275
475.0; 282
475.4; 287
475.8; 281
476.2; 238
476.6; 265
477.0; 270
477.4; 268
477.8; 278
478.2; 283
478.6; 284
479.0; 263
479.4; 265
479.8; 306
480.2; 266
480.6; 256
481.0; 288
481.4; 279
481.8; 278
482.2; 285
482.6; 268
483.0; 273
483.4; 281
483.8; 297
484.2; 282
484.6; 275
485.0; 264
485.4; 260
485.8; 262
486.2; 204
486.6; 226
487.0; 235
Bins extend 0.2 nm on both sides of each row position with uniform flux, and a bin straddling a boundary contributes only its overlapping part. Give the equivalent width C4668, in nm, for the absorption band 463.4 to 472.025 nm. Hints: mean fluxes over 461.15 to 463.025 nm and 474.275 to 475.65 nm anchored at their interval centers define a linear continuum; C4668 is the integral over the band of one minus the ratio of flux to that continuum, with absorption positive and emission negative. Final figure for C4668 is 0.653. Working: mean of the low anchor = 268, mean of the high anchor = 281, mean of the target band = 253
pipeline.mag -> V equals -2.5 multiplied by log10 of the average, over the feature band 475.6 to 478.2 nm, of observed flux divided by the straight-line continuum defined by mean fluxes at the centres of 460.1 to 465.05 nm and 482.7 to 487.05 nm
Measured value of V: -0.03 mag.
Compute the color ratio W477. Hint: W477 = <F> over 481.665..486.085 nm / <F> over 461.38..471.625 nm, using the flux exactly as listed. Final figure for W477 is 1.1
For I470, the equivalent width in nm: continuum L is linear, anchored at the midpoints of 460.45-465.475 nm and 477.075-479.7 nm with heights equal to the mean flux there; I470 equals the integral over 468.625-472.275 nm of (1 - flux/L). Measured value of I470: 0.12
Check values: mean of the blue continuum 260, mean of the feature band 258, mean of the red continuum 275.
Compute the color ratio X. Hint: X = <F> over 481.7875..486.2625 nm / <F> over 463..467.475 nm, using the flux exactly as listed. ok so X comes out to 1.1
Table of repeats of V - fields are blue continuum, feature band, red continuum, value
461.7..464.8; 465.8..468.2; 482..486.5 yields 0.07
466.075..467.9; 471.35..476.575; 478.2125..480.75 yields -0.05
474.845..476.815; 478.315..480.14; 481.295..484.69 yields -0.01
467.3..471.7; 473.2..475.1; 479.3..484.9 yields -0.06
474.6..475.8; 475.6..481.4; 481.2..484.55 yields 0.04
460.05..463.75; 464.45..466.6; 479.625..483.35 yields 0.04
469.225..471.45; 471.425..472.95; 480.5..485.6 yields -0.08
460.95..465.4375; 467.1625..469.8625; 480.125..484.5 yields 0.07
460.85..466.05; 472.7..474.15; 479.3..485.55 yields -0.02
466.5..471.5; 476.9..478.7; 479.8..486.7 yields -0.06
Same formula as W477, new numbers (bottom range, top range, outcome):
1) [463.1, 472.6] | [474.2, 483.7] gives 1.08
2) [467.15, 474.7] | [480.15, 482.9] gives 1.05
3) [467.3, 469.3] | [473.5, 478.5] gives 1.11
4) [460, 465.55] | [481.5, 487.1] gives 1.03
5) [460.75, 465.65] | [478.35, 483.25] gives 1.06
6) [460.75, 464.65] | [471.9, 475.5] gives 1.05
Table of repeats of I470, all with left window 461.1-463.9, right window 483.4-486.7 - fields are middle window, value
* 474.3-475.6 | -0.091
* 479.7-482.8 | -0.185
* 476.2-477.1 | 0.006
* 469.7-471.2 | 0.056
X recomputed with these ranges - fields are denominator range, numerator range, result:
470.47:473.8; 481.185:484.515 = 1.04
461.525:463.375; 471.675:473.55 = 1.04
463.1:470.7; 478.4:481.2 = 1.10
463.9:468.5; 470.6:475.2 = 1.09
